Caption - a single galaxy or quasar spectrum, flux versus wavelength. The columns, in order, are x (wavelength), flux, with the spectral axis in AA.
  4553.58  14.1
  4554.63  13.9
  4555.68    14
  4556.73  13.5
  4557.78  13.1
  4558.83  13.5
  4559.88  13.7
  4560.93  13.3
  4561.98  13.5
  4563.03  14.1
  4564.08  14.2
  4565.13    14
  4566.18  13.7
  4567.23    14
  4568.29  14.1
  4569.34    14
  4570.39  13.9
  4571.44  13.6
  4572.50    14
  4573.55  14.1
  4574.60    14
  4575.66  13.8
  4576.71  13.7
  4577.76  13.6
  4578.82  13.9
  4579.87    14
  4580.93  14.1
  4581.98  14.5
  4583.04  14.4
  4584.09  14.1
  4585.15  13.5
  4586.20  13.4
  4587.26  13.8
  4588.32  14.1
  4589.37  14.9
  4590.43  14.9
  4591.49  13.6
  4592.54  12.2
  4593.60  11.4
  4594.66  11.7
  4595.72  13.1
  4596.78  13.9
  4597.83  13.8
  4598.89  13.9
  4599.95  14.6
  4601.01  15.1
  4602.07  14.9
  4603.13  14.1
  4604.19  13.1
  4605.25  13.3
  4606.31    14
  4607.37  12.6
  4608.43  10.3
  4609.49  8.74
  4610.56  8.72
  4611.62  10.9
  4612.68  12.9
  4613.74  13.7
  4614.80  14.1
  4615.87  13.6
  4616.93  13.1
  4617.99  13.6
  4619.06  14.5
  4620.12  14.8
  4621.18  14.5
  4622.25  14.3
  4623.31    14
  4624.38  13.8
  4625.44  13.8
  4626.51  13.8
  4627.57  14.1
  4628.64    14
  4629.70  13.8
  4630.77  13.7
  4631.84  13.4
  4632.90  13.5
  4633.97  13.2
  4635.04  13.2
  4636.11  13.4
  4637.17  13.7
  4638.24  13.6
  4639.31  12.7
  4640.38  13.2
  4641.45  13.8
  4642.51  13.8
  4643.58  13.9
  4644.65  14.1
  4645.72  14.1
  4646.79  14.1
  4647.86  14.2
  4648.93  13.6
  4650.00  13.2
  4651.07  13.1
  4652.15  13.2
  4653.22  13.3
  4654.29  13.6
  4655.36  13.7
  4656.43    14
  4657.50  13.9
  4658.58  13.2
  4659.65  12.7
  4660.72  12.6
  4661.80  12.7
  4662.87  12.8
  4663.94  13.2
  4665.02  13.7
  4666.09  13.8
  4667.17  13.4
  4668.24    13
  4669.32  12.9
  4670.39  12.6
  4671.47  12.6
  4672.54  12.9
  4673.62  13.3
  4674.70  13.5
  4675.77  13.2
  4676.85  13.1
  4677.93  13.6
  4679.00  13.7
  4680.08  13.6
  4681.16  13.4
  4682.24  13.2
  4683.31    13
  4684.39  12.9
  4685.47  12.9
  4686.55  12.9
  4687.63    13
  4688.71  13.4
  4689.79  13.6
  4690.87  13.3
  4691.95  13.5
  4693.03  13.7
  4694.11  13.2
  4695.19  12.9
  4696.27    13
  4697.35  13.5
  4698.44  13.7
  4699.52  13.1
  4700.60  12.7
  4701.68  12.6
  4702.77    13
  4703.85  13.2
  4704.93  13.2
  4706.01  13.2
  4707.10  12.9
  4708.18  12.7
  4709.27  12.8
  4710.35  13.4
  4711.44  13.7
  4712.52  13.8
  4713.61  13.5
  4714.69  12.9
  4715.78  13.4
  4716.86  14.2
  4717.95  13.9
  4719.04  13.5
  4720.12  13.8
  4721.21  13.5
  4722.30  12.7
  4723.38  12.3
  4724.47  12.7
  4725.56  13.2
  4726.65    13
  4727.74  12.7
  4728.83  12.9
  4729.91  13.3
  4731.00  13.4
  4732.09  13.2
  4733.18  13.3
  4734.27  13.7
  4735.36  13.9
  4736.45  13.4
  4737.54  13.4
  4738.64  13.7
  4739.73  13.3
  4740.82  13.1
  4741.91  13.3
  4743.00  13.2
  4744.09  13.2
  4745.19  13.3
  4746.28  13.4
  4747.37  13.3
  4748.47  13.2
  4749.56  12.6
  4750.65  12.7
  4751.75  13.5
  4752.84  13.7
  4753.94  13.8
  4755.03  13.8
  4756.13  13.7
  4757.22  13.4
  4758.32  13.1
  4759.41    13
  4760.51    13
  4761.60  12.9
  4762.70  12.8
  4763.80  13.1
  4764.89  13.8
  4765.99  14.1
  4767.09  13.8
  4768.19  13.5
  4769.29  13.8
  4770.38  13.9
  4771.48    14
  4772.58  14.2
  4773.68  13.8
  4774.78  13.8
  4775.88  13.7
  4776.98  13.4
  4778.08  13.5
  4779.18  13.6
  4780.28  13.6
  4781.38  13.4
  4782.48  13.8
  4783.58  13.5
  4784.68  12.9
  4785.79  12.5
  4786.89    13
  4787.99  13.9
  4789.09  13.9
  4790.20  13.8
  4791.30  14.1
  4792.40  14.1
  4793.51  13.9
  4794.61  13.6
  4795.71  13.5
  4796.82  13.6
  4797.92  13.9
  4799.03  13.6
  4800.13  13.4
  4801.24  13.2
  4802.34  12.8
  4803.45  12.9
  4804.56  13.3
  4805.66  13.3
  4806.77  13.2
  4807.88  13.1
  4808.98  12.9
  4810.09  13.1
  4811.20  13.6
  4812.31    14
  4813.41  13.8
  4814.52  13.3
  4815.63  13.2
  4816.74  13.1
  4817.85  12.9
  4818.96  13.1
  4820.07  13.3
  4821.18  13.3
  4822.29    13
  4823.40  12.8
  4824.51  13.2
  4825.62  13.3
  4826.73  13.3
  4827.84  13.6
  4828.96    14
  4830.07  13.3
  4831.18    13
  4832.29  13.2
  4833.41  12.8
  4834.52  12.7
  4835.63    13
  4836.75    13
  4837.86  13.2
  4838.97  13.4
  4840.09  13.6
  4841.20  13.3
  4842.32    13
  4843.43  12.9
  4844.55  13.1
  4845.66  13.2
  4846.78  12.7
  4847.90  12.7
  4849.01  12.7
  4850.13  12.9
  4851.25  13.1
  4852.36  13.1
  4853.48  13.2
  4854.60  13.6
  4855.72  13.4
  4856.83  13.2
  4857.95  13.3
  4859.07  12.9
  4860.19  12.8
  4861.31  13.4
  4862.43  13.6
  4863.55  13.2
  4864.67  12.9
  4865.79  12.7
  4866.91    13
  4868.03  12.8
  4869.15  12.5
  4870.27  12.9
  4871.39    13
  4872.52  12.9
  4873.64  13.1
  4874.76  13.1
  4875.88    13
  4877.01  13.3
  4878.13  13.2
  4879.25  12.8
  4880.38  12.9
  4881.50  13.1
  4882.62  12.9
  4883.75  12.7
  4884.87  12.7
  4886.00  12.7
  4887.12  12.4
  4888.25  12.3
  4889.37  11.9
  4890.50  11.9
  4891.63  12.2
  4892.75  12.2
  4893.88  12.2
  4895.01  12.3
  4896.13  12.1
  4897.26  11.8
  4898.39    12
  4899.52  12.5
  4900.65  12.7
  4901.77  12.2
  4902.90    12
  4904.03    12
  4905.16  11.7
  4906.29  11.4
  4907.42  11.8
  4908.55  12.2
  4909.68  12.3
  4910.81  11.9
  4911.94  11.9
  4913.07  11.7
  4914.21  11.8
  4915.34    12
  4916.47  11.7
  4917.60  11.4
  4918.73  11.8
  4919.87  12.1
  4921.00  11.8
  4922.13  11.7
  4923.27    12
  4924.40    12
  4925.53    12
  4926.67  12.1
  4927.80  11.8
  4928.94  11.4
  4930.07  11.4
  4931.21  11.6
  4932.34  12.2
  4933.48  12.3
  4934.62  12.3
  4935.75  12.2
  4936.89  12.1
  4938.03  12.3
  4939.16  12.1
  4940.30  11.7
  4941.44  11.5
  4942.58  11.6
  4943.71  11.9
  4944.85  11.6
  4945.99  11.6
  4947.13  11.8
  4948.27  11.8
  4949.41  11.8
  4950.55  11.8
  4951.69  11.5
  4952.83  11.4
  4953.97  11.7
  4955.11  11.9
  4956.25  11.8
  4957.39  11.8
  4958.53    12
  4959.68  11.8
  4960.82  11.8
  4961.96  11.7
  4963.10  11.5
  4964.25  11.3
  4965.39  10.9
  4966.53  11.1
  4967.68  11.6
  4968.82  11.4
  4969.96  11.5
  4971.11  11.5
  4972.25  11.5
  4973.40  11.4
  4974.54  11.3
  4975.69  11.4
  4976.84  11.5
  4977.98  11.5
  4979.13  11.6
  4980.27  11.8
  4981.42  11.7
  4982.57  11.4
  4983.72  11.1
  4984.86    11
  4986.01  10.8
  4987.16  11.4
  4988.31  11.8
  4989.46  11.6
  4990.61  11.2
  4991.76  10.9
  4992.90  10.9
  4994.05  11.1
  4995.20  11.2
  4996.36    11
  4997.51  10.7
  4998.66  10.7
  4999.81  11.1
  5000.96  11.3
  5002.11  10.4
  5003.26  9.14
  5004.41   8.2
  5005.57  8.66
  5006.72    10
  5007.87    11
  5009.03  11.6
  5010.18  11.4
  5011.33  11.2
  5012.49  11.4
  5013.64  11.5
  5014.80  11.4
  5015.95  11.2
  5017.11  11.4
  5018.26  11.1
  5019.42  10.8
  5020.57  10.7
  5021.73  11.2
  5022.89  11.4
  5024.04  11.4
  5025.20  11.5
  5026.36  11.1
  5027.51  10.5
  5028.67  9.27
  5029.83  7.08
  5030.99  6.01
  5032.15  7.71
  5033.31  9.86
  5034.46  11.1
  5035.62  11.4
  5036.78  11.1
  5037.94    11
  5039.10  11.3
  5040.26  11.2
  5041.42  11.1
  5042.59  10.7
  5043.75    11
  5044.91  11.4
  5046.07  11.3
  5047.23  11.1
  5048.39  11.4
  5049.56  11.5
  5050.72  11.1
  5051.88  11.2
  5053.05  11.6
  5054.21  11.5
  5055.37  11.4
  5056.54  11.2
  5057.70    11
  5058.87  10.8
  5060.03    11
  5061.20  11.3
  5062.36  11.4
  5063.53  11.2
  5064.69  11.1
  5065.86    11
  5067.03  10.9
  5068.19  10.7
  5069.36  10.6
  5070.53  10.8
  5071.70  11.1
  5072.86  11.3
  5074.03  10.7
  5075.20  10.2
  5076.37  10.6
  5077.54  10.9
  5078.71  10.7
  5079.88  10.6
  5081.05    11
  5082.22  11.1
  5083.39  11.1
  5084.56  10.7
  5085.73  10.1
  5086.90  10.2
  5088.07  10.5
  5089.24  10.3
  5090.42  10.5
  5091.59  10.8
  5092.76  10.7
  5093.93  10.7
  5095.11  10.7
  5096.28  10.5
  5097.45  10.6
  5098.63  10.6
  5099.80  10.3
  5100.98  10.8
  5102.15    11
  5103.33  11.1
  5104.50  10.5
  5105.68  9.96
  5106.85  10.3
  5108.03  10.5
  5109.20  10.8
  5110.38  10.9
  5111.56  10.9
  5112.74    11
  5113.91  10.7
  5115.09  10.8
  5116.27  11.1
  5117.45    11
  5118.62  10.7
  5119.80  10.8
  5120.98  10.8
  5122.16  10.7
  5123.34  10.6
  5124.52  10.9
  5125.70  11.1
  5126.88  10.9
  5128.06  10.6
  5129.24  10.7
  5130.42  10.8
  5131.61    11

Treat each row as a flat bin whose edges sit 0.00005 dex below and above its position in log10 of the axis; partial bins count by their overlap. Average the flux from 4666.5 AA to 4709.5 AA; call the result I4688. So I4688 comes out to 13.2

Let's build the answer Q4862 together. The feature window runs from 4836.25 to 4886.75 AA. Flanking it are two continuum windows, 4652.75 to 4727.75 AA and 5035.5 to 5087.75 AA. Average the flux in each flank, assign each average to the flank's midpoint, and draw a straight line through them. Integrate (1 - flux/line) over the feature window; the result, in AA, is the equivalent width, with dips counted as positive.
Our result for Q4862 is -3.5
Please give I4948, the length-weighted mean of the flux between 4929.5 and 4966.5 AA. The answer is 11.8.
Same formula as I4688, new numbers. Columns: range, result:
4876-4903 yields 12.5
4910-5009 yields 11.5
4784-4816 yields 13.4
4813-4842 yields 13.2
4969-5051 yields 10.9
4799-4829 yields 13.3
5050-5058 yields 11.3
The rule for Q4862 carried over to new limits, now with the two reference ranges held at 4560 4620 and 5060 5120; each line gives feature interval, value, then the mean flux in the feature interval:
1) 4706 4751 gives -1.9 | 13.3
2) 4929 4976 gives -0.8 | 11.7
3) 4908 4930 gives -0.3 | 11.9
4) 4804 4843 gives -3.3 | 13.2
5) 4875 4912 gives -1.6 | 12.4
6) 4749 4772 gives -1.6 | 13.4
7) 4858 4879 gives -1.9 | 13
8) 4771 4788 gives -1.5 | 13.5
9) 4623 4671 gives -1.1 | 13.5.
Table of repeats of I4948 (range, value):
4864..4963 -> 12.1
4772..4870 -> 13.3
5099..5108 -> 10.6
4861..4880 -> 13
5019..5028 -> 11.1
